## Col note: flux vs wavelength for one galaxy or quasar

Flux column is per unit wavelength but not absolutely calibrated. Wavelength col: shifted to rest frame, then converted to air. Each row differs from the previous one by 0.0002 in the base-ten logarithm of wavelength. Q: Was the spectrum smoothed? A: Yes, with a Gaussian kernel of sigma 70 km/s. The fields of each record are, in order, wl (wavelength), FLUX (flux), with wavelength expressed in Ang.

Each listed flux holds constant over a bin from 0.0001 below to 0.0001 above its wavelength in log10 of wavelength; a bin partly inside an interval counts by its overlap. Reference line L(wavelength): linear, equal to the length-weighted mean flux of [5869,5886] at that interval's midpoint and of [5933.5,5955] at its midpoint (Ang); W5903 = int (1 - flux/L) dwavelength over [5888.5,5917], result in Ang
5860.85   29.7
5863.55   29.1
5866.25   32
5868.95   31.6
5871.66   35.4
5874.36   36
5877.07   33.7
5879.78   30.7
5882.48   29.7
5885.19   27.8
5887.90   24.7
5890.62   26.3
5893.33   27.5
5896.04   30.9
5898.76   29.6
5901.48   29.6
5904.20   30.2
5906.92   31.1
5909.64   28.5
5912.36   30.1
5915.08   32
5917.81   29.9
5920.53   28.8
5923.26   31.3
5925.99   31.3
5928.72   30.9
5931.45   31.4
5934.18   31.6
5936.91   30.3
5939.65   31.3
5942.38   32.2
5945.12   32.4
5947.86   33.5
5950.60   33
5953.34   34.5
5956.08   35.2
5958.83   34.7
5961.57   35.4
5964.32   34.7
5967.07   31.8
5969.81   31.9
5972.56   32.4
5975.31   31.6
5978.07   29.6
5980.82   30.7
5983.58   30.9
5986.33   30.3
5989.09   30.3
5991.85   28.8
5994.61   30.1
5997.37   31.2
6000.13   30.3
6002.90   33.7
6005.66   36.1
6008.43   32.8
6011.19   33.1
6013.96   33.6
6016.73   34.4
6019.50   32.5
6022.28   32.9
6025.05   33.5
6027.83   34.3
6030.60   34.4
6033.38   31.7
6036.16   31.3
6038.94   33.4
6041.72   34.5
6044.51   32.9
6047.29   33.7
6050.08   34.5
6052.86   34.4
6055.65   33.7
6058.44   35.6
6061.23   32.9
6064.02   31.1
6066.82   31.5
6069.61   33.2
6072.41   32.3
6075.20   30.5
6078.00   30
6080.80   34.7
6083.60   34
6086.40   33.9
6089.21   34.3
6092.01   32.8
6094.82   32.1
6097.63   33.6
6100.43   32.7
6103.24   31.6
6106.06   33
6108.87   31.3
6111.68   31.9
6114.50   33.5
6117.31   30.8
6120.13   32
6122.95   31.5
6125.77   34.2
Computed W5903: 2.5 Ang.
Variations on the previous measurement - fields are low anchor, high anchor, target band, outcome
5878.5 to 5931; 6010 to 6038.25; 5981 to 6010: 0.8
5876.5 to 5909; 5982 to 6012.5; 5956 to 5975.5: -1.6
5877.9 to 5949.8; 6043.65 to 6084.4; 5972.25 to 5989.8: 0.4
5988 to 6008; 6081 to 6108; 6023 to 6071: -1.4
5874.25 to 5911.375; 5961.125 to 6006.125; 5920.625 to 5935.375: -0.4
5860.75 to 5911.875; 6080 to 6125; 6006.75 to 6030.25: -1.3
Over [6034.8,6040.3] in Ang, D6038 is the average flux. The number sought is 32.4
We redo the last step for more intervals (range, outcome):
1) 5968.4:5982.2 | 31.2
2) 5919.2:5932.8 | 30.7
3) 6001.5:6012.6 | 33.9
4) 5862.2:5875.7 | 32.8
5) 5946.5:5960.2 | 34.2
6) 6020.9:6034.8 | 33.4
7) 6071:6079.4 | 30.9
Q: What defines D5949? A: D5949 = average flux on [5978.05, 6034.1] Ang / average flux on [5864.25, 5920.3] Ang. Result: 1.06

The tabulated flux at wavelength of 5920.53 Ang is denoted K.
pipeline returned 28.8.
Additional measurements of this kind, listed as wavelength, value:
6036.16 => 31.3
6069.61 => 33.2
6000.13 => 30.3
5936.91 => 30.3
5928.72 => 30.9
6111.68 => 31.9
